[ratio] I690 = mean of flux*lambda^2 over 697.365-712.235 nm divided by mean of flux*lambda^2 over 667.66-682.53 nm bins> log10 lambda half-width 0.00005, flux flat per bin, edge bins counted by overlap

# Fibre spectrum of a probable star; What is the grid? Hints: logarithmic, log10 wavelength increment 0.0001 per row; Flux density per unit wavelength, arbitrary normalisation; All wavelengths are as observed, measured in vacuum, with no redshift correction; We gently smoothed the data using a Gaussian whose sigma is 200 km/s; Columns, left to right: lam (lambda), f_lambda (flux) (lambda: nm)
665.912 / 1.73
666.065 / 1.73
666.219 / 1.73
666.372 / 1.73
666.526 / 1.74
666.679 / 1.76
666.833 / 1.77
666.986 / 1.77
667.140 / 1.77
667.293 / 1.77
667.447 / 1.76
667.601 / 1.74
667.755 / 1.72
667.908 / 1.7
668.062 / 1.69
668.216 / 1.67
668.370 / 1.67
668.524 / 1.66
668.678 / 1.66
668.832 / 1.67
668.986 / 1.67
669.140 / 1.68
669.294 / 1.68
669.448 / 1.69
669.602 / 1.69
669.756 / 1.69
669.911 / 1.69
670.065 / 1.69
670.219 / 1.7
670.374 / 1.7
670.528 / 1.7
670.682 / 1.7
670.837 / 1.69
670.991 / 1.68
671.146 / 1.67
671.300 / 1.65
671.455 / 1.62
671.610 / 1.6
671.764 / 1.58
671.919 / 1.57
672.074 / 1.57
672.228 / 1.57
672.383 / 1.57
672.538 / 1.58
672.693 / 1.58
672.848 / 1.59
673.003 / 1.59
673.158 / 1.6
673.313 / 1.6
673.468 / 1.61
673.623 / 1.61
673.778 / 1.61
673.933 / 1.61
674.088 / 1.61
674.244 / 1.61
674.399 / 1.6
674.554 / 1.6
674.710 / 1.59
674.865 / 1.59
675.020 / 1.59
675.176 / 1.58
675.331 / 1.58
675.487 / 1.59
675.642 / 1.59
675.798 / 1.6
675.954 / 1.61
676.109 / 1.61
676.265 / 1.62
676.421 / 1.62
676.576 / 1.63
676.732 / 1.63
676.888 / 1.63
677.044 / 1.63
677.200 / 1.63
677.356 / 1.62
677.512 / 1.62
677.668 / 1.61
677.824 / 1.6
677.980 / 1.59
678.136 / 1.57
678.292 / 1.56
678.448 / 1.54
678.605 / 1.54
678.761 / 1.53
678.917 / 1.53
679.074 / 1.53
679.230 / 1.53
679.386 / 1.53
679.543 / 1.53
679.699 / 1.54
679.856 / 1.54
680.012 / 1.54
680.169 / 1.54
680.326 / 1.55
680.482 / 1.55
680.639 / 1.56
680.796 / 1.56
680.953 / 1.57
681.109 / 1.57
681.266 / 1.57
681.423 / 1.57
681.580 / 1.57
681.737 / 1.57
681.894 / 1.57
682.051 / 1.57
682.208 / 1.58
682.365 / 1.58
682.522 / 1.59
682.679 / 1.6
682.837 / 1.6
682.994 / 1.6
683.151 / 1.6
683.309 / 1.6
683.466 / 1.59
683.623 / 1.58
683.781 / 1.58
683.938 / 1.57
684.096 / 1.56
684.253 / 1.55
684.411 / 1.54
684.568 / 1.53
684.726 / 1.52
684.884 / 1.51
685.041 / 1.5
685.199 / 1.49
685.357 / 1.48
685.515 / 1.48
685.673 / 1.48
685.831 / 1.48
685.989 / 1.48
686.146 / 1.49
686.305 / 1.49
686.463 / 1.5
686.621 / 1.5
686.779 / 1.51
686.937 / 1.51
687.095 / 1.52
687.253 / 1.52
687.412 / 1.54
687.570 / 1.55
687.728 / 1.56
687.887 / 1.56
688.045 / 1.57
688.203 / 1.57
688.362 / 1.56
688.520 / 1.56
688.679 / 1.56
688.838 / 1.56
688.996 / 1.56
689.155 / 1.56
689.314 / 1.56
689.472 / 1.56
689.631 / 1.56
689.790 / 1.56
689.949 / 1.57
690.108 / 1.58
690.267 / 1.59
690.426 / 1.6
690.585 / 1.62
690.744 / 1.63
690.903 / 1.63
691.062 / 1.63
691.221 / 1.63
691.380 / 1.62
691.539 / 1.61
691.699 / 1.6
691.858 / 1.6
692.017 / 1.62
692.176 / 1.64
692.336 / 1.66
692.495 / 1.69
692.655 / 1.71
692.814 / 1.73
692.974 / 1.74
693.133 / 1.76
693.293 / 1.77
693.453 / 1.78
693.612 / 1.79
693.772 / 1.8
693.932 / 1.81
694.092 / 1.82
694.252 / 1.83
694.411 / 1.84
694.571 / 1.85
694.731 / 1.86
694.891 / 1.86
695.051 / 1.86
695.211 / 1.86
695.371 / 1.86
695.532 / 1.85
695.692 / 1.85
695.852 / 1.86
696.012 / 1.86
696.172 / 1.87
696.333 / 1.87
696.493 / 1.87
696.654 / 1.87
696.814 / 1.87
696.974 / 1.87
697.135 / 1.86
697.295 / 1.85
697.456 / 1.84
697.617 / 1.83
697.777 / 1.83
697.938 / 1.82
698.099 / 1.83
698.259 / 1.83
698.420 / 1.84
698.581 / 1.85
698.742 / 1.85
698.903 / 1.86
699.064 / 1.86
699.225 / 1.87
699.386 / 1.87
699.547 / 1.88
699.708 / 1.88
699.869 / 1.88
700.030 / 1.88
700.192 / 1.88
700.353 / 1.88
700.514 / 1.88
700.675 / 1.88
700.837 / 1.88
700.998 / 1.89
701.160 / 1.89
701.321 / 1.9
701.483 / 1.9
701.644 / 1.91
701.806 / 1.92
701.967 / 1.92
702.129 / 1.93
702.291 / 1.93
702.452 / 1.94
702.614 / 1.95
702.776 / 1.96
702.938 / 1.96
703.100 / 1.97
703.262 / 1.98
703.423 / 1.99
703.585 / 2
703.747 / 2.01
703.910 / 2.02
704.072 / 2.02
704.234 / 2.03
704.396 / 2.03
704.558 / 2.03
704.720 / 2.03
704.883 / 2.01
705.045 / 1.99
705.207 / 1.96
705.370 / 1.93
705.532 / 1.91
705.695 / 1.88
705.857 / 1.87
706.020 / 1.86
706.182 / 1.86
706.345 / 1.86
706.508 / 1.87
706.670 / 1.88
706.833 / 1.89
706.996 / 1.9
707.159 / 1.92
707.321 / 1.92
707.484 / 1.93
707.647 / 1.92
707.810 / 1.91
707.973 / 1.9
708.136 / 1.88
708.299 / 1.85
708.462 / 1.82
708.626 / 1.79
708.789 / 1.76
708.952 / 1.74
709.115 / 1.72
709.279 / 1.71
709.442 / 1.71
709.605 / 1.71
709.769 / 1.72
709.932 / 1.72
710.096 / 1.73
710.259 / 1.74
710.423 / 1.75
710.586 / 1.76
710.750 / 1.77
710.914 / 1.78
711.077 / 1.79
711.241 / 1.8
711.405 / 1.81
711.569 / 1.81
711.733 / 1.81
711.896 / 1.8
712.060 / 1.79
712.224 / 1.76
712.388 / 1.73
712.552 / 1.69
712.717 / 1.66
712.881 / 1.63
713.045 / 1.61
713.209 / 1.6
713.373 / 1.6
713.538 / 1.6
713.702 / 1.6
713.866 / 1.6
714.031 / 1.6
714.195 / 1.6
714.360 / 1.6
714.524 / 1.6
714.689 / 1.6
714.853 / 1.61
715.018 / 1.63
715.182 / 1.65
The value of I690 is 1.27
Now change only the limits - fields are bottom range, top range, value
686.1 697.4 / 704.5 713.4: 1.13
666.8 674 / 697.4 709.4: 1.26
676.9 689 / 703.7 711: 1.29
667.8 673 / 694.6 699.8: 1.22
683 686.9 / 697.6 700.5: 1.27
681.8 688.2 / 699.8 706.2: 1.33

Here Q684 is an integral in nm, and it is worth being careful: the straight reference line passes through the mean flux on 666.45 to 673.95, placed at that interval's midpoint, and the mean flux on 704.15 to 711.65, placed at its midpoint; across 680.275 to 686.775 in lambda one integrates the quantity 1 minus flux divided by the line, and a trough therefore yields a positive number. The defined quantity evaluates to 0.69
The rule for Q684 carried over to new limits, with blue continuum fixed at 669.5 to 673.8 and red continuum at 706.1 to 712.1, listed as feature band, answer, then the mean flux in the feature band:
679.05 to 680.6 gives 0.12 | 1.54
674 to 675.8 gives 0.06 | 1.59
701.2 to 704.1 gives -0.28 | 1.95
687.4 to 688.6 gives 0.11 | 1.56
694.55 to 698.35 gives -0.22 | 1.85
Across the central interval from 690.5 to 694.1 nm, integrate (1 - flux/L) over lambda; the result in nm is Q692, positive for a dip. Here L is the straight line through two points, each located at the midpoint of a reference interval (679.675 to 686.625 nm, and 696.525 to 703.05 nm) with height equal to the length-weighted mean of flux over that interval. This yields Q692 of 0.09 nm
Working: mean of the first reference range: 1.55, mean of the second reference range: 1.88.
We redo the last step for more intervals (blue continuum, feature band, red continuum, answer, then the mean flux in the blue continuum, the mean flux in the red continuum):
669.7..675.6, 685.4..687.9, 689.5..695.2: 0.250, 1.62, 1.7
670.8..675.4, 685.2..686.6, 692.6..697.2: 0.201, 1.6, 1.83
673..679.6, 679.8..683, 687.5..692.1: 0.040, 1.59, 1.58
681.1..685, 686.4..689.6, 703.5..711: 0.170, 1.57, 1.87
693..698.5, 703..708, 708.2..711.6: -0.448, 1.84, 1.76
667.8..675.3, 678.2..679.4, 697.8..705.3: 0.118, 1.64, 1.92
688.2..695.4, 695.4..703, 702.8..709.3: -0.322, 1.68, 1.91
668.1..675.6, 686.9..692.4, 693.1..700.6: 0.630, 1.63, 1.85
